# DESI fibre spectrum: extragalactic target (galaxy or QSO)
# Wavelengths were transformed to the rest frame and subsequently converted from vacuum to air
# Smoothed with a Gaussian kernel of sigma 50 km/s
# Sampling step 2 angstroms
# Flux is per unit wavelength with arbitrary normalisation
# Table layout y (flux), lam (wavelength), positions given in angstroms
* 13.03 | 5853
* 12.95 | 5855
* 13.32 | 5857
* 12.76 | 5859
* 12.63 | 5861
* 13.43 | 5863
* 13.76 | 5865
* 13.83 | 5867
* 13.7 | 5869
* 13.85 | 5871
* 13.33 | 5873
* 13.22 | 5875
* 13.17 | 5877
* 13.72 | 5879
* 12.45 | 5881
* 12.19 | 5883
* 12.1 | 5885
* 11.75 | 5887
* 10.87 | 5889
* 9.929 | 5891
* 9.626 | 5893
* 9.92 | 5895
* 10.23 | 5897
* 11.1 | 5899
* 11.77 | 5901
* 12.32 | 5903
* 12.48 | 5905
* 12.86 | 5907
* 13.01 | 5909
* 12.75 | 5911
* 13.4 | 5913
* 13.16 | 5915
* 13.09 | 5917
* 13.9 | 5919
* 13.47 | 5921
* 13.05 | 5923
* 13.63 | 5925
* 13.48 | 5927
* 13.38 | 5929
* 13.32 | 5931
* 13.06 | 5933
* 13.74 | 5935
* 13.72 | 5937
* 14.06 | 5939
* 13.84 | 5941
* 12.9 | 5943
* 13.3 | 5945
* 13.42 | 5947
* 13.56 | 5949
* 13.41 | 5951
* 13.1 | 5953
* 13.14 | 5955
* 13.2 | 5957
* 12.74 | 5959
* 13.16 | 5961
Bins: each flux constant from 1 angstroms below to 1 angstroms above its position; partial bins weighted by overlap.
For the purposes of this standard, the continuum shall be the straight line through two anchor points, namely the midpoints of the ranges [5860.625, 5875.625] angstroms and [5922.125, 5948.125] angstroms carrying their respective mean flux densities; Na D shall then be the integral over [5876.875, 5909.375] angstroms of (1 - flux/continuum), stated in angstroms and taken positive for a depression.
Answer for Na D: 4.38 angstroms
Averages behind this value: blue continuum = 13.5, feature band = 11.7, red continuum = 13.5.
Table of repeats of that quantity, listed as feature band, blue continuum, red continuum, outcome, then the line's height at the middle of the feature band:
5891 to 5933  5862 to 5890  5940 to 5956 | 2.2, 13.1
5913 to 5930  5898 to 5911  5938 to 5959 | -0.9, 12.7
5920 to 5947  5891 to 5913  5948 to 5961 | -1.9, 12.6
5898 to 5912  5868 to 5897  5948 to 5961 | 0.1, 12.4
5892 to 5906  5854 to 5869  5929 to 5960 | 2.4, 13.3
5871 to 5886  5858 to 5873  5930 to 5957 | 0.5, 13.4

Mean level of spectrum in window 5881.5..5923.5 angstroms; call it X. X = 12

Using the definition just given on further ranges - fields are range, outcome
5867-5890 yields 12.8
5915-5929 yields 13.4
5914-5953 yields 13.4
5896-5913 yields 12.1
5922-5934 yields 13.3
